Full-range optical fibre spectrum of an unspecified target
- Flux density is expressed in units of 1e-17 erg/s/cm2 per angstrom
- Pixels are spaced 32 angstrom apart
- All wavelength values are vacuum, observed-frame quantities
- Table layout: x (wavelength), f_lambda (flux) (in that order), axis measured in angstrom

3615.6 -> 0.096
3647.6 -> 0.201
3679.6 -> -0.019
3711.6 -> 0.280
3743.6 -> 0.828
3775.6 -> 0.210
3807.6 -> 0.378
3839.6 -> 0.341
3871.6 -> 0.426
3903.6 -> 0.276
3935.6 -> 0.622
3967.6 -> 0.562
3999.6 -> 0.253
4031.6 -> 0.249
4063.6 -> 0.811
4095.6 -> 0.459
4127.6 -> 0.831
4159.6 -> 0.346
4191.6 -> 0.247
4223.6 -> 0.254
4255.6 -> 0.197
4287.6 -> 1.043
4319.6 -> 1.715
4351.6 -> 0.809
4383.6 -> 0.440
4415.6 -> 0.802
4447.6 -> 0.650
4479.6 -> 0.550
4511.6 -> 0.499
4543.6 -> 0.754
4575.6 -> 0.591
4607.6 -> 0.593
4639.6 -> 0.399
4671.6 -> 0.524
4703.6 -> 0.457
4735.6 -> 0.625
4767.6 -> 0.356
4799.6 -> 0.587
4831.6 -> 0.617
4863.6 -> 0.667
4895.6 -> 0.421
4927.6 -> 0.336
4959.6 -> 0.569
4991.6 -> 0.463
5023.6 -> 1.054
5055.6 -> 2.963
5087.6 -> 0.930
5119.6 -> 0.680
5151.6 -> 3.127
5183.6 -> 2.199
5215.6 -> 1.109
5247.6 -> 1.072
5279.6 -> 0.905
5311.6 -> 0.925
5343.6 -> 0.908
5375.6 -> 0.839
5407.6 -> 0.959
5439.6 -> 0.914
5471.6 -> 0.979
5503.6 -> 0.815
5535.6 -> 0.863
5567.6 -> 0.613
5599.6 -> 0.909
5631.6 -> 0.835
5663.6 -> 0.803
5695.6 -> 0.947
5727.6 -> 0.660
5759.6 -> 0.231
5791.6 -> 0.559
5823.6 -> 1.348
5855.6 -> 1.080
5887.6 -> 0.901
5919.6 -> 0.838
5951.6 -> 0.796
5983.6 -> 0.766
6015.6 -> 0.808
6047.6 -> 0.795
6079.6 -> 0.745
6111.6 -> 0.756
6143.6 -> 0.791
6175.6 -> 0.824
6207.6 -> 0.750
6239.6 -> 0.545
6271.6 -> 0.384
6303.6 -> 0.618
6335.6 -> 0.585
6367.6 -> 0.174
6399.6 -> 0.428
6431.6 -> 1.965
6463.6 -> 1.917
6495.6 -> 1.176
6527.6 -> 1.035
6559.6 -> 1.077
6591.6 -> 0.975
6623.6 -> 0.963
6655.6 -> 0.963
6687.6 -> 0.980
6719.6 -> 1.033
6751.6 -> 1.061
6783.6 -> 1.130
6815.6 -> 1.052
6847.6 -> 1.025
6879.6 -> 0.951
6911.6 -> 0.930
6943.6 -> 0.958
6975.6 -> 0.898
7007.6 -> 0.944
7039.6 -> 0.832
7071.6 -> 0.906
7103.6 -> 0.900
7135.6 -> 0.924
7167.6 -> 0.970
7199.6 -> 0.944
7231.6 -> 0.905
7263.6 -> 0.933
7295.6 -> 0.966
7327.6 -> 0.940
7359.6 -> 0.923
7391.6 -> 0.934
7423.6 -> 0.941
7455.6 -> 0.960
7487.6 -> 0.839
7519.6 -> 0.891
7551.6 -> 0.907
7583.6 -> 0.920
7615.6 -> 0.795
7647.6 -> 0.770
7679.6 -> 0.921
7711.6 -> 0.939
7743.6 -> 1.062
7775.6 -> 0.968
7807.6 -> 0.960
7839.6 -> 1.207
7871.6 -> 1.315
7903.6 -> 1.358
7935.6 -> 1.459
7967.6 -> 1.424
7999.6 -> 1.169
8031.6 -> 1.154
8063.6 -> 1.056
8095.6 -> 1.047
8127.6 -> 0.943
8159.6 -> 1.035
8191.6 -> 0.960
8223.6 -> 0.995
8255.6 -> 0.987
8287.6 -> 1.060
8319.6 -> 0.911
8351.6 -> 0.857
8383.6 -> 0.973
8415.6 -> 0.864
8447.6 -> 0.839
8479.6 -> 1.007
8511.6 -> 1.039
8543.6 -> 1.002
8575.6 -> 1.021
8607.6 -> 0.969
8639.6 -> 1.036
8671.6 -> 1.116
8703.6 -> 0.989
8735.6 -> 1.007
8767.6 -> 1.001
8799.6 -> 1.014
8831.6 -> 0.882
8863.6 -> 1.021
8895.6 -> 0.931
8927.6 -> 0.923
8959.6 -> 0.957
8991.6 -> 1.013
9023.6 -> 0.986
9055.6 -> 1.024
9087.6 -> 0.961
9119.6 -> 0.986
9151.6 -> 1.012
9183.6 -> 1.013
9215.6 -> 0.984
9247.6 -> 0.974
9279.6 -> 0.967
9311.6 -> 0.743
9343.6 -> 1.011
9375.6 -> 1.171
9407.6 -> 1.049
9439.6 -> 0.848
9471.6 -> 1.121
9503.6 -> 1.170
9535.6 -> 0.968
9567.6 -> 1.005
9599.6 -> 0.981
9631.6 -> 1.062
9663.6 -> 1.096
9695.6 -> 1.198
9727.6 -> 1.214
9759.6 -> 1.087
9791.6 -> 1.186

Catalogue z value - 0.311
